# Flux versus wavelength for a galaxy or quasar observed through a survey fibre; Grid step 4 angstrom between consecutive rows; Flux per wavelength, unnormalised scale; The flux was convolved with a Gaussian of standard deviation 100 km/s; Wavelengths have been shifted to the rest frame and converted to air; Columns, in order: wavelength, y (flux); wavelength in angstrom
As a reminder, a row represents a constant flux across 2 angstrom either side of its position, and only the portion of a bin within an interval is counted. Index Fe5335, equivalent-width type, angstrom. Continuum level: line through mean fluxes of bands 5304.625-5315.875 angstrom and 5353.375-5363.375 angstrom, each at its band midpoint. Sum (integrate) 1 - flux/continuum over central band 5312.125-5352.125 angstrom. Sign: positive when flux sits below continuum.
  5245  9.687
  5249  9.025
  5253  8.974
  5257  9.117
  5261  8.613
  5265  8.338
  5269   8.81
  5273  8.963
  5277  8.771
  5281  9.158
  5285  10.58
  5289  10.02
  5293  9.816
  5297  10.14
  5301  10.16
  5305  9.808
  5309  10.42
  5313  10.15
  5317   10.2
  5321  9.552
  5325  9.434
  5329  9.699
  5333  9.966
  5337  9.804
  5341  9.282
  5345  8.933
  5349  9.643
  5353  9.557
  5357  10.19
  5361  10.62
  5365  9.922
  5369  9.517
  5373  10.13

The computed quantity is 2.19 angstrom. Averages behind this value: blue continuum 10.2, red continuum 10.2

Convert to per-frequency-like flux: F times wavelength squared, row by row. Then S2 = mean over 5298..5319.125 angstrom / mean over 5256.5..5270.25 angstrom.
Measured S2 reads 1.19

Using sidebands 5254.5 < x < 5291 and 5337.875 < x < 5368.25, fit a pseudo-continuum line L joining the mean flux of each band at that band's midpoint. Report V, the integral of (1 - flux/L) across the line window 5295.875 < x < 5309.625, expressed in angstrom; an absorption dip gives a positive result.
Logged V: -1.1 angstrom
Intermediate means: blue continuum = 9.15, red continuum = 9.73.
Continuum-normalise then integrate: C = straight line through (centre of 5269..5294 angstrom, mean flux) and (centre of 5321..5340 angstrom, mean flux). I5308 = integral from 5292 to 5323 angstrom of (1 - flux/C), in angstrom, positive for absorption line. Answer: -1.5 angstrom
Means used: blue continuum 9.48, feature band 10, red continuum 9.68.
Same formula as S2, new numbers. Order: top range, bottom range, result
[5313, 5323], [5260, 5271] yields 1.18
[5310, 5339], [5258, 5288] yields 1.11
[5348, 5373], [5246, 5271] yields 1.17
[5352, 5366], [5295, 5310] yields 1.02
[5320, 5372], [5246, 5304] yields 1.07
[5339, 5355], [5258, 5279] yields 1.11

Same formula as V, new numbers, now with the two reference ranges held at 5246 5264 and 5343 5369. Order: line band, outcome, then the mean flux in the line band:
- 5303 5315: -0.9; 10.1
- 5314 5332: -0.5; 9.76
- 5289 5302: -1.0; 10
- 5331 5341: -0.1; 9.76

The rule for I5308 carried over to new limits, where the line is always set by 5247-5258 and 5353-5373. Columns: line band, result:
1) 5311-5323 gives -0.5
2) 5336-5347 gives 0.6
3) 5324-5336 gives 0.0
